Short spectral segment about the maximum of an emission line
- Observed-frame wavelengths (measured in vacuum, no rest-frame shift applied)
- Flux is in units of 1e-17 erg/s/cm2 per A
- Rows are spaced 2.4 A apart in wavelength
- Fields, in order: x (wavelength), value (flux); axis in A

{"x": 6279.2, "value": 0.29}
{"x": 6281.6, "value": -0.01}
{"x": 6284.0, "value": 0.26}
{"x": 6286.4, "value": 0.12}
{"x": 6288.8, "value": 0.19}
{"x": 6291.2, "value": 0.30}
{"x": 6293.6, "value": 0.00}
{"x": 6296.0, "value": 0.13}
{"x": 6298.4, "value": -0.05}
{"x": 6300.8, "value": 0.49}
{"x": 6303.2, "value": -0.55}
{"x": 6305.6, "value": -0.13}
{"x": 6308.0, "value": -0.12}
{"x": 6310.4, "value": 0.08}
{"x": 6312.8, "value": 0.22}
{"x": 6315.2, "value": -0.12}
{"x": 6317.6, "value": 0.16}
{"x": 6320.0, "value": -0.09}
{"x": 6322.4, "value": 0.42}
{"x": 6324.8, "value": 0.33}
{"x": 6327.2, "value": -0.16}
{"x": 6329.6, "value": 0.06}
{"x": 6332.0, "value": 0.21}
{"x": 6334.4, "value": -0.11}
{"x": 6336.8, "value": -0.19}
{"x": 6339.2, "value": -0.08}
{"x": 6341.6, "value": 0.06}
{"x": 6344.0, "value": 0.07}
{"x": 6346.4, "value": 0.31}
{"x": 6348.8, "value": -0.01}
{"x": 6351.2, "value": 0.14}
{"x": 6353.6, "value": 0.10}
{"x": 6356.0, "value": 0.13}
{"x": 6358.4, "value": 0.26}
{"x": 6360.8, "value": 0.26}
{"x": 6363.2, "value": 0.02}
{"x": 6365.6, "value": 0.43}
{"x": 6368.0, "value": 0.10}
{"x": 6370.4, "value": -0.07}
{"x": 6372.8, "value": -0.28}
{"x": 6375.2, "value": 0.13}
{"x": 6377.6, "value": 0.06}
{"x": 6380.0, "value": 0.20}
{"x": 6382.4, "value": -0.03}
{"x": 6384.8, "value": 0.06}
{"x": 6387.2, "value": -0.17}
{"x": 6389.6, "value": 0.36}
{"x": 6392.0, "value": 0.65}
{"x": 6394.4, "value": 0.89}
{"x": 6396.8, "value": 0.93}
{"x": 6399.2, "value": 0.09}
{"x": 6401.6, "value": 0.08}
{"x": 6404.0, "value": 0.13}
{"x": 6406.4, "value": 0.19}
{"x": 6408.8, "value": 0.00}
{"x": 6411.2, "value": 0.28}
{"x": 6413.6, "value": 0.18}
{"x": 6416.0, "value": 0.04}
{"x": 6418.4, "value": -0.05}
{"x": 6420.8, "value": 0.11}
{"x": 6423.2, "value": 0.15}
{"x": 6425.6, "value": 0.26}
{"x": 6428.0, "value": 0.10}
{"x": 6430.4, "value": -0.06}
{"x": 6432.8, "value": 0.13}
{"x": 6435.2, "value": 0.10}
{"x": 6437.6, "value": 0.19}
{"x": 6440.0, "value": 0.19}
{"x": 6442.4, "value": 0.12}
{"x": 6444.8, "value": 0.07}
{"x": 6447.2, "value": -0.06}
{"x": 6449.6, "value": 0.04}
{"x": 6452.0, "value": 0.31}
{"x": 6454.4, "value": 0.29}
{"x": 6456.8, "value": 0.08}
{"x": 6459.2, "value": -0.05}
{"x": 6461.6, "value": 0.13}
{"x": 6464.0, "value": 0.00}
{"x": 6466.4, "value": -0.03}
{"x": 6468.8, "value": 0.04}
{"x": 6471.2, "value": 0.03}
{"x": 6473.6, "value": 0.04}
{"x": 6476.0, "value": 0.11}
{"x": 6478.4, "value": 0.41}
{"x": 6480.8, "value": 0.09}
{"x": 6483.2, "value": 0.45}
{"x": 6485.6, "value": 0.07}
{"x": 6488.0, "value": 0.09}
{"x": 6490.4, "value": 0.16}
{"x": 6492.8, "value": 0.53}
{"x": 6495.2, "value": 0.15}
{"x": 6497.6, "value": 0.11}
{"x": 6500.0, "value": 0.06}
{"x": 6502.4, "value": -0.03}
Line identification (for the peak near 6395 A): [O II] 3727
